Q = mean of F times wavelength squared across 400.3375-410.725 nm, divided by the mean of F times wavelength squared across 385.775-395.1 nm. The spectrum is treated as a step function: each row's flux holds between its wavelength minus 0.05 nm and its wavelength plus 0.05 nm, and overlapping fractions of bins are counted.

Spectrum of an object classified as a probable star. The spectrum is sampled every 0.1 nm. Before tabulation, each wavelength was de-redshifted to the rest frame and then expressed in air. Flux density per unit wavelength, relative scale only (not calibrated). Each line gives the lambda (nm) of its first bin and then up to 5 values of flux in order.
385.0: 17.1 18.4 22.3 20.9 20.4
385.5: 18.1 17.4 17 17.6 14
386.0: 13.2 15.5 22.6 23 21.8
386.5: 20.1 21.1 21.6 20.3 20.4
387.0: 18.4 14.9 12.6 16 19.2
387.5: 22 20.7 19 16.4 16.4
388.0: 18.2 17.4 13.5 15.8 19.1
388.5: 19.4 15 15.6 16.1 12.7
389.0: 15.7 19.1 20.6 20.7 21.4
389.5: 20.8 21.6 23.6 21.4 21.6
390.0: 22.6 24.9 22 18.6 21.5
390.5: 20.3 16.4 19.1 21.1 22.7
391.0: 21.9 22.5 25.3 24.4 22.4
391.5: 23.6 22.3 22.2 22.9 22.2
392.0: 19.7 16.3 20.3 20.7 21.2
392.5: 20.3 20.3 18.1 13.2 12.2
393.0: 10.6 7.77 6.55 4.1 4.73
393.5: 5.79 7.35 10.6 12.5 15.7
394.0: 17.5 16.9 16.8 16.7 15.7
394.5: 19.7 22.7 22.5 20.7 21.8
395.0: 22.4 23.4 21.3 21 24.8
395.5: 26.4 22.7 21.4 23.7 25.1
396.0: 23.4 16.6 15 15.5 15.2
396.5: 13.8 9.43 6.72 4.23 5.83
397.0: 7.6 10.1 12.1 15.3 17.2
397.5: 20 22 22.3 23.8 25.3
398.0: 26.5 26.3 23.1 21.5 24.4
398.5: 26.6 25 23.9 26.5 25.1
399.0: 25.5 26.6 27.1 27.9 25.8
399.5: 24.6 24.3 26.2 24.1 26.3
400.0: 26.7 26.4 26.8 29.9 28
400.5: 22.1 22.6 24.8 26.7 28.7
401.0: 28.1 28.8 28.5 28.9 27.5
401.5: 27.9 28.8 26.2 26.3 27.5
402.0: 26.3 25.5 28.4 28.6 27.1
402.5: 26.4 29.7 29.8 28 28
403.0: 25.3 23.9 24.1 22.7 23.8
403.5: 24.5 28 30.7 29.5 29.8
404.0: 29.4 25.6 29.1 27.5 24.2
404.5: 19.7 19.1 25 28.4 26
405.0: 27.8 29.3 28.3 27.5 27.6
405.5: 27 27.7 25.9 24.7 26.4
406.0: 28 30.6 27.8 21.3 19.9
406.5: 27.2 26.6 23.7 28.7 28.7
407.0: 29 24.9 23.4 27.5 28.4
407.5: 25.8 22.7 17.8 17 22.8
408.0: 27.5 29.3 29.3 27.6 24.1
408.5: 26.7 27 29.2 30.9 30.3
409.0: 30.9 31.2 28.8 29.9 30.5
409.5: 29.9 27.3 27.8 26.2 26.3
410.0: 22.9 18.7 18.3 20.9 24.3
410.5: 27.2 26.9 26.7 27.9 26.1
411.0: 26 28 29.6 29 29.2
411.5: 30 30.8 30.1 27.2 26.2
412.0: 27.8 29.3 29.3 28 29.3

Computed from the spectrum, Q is 1.57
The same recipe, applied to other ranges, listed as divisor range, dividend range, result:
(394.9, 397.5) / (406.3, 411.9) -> 1.67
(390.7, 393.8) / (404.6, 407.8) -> 1.64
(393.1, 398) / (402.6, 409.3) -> 1.69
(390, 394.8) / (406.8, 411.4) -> 1.62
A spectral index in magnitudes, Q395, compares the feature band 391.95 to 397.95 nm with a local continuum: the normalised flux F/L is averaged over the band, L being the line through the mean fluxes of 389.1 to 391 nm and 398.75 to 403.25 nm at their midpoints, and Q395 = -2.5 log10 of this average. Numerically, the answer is 0.39 mag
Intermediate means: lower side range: 21.1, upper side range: 26.7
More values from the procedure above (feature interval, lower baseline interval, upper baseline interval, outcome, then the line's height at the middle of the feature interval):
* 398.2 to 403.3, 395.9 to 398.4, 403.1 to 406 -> -0.23 mag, 21.5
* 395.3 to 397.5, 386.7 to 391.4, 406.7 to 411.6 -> 0.34 mag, 22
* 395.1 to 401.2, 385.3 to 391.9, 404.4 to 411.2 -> 0.05 mag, 22.8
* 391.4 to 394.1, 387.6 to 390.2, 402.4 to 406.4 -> 0.31 mag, 20.8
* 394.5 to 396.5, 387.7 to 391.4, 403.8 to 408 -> 0.04 mag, 21.9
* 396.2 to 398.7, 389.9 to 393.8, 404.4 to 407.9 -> 0.19 mag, 20.8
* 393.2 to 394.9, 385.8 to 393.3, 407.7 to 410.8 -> 0.40 mag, 20.6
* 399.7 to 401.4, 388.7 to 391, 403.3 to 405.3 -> -0.08 mag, 24.9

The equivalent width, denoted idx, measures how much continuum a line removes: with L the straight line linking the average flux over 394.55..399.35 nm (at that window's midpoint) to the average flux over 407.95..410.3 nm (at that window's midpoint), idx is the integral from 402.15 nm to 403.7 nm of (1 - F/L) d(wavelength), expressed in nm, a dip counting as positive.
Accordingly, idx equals -0.19 nm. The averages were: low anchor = 20.4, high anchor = 27.3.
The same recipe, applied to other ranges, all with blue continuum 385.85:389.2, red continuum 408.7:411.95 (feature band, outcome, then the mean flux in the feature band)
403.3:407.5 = -0.19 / 26.5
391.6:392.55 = -0.05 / 20.7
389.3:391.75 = -0.35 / 21.8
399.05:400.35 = -0.19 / 26.4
